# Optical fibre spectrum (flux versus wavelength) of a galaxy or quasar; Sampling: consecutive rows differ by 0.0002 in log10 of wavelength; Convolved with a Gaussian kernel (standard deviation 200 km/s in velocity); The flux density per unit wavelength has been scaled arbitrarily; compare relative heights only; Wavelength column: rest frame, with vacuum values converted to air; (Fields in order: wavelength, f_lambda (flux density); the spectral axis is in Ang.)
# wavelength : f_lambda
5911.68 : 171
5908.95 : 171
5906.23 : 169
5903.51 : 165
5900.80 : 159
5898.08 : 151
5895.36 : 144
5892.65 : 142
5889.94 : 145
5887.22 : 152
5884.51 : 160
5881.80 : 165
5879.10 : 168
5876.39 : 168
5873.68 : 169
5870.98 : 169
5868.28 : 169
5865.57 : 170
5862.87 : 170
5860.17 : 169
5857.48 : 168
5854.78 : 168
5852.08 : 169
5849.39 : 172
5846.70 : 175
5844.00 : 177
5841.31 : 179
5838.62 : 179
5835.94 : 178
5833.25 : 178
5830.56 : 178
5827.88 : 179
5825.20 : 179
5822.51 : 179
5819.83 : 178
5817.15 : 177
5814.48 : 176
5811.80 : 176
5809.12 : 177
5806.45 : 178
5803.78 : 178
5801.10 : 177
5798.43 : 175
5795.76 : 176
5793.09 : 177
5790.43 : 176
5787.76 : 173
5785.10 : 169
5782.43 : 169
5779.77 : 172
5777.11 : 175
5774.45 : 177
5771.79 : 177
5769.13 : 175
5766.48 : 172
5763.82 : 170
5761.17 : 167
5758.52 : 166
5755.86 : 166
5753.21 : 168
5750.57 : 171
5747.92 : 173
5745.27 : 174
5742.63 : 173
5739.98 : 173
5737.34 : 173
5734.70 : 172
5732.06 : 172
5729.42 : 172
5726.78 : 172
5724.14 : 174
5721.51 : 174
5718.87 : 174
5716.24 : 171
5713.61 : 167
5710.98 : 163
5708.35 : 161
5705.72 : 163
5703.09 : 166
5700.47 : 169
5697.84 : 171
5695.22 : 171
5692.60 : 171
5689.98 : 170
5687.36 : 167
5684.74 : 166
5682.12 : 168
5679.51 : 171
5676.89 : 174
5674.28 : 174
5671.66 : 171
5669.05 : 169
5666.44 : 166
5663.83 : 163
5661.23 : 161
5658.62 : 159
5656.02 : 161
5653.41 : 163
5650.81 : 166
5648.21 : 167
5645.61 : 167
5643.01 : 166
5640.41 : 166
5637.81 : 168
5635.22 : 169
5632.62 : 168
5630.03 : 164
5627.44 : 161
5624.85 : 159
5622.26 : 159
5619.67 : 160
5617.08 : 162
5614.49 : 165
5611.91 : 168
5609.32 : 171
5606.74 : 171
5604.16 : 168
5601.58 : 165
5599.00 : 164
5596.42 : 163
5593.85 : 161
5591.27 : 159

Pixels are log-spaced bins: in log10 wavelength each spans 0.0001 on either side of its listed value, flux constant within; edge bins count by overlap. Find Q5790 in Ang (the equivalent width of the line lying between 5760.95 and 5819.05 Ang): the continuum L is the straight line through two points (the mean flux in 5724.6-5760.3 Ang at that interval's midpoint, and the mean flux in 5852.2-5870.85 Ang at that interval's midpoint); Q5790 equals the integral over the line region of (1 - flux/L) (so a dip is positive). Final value -1.5 Ang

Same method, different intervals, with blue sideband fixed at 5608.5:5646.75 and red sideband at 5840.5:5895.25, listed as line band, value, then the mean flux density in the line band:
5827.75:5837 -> -0.71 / 178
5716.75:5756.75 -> -1.70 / 172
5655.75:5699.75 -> -0.83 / 168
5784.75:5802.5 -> -1.05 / 175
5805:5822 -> -1.21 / 177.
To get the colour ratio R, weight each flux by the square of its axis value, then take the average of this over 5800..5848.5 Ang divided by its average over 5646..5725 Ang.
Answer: 1.11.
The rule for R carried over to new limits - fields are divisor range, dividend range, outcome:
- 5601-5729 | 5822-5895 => 1.08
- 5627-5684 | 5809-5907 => 1.09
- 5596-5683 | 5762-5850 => 1.12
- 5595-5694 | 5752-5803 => 1.09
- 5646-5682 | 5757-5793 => 1.07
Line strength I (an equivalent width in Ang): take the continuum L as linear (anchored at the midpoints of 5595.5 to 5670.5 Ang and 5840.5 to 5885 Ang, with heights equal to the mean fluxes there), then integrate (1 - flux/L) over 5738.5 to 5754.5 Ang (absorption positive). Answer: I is -0.5 Ang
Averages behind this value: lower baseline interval 165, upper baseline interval 170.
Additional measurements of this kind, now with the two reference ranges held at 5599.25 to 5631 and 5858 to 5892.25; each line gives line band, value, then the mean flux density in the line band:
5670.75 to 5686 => -0.6 Ang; 171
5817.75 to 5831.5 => -1.2 Ang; 179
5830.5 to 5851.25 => -1.6 Ang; 177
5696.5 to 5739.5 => -1.4 Ang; 170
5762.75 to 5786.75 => -1.3 Ang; 173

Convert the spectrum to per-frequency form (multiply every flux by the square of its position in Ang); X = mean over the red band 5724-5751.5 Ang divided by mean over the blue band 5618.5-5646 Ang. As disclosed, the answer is 1.09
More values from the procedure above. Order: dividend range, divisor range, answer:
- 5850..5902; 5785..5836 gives 0.94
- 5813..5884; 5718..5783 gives 1.04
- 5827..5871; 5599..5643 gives 1.14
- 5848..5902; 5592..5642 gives 1.08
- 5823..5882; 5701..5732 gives 1.07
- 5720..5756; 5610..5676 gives 1.08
